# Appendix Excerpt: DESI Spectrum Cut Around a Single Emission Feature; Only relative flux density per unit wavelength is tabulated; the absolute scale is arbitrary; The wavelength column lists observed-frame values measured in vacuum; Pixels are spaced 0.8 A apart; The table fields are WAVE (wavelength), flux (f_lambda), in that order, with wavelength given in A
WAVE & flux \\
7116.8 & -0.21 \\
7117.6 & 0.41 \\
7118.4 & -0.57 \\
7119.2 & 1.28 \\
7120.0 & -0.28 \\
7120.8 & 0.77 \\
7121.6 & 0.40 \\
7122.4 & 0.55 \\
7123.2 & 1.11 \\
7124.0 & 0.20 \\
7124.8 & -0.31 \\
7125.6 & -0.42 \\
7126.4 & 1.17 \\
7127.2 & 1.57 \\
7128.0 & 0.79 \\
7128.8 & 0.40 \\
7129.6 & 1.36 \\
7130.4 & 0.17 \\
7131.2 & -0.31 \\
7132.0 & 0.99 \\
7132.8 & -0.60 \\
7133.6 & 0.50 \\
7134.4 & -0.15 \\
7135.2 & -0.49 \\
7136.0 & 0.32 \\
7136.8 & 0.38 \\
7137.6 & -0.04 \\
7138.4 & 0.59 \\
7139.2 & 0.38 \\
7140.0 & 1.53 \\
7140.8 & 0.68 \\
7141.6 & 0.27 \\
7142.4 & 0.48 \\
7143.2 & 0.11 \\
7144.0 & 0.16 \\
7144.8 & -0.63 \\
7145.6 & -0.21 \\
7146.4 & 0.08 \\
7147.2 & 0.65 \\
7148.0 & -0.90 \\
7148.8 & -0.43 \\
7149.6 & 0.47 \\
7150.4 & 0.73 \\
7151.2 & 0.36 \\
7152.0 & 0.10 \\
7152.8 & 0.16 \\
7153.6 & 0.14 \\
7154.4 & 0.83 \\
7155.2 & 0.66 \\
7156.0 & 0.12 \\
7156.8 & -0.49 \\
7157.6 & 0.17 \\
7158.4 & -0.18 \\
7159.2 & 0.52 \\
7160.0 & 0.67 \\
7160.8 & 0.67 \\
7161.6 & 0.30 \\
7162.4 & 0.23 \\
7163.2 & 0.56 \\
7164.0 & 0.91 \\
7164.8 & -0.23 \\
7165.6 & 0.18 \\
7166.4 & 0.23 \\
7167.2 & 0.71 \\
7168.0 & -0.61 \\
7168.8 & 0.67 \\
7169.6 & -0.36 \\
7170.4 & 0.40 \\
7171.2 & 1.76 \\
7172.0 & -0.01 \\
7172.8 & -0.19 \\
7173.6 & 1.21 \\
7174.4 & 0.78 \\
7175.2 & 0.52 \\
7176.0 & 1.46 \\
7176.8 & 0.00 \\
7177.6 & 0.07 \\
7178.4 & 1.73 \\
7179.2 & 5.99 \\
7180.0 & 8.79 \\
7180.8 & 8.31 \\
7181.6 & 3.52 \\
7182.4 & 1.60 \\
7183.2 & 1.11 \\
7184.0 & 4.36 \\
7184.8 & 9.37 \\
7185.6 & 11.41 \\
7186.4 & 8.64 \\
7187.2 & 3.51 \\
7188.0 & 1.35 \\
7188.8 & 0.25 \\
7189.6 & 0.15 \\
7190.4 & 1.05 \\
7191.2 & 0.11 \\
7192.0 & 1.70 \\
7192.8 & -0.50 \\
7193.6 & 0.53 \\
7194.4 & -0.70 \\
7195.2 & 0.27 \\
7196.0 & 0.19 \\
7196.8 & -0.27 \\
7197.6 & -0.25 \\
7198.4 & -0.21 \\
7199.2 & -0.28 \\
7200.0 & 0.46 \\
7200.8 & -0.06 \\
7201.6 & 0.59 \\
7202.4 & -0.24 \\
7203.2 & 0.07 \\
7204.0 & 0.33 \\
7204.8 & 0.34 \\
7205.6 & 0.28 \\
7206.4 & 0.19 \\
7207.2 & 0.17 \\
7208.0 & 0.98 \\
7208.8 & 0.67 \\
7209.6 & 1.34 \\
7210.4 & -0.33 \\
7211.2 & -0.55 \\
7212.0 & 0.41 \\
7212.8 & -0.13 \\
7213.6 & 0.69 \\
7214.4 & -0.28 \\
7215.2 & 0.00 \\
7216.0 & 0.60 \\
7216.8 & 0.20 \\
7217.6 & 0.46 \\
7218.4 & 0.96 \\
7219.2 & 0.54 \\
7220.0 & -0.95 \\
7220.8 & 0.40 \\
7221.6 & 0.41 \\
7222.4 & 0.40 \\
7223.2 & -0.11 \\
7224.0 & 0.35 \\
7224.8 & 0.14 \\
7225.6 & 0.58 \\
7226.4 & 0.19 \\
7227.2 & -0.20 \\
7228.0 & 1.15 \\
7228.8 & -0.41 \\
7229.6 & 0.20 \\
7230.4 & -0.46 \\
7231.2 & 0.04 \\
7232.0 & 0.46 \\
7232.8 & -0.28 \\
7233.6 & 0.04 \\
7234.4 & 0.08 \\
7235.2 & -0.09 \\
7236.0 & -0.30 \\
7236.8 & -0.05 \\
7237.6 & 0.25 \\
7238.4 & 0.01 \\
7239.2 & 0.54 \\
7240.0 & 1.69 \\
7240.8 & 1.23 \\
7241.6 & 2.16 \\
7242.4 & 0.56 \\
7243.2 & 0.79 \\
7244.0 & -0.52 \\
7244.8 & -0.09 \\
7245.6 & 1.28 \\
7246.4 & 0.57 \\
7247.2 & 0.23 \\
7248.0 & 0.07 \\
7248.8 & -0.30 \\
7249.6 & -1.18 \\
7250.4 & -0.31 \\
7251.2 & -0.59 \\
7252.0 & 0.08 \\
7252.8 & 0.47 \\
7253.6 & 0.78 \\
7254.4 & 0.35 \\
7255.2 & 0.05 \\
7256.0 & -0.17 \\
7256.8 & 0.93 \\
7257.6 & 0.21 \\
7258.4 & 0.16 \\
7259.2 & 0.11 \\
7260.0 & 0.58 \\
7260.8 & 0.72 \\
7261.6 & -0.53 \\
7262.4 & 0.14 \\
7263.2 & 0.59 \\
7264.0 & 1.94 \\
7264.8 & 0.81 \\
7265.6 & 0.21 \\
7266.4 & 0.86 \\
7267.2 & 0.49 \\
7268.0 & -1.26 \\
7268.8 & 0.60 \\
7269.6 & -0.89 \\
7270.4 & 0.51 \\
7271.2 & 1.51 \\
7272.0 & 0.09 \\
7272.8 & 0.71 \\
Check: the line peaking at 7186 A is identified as [O II] 3727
